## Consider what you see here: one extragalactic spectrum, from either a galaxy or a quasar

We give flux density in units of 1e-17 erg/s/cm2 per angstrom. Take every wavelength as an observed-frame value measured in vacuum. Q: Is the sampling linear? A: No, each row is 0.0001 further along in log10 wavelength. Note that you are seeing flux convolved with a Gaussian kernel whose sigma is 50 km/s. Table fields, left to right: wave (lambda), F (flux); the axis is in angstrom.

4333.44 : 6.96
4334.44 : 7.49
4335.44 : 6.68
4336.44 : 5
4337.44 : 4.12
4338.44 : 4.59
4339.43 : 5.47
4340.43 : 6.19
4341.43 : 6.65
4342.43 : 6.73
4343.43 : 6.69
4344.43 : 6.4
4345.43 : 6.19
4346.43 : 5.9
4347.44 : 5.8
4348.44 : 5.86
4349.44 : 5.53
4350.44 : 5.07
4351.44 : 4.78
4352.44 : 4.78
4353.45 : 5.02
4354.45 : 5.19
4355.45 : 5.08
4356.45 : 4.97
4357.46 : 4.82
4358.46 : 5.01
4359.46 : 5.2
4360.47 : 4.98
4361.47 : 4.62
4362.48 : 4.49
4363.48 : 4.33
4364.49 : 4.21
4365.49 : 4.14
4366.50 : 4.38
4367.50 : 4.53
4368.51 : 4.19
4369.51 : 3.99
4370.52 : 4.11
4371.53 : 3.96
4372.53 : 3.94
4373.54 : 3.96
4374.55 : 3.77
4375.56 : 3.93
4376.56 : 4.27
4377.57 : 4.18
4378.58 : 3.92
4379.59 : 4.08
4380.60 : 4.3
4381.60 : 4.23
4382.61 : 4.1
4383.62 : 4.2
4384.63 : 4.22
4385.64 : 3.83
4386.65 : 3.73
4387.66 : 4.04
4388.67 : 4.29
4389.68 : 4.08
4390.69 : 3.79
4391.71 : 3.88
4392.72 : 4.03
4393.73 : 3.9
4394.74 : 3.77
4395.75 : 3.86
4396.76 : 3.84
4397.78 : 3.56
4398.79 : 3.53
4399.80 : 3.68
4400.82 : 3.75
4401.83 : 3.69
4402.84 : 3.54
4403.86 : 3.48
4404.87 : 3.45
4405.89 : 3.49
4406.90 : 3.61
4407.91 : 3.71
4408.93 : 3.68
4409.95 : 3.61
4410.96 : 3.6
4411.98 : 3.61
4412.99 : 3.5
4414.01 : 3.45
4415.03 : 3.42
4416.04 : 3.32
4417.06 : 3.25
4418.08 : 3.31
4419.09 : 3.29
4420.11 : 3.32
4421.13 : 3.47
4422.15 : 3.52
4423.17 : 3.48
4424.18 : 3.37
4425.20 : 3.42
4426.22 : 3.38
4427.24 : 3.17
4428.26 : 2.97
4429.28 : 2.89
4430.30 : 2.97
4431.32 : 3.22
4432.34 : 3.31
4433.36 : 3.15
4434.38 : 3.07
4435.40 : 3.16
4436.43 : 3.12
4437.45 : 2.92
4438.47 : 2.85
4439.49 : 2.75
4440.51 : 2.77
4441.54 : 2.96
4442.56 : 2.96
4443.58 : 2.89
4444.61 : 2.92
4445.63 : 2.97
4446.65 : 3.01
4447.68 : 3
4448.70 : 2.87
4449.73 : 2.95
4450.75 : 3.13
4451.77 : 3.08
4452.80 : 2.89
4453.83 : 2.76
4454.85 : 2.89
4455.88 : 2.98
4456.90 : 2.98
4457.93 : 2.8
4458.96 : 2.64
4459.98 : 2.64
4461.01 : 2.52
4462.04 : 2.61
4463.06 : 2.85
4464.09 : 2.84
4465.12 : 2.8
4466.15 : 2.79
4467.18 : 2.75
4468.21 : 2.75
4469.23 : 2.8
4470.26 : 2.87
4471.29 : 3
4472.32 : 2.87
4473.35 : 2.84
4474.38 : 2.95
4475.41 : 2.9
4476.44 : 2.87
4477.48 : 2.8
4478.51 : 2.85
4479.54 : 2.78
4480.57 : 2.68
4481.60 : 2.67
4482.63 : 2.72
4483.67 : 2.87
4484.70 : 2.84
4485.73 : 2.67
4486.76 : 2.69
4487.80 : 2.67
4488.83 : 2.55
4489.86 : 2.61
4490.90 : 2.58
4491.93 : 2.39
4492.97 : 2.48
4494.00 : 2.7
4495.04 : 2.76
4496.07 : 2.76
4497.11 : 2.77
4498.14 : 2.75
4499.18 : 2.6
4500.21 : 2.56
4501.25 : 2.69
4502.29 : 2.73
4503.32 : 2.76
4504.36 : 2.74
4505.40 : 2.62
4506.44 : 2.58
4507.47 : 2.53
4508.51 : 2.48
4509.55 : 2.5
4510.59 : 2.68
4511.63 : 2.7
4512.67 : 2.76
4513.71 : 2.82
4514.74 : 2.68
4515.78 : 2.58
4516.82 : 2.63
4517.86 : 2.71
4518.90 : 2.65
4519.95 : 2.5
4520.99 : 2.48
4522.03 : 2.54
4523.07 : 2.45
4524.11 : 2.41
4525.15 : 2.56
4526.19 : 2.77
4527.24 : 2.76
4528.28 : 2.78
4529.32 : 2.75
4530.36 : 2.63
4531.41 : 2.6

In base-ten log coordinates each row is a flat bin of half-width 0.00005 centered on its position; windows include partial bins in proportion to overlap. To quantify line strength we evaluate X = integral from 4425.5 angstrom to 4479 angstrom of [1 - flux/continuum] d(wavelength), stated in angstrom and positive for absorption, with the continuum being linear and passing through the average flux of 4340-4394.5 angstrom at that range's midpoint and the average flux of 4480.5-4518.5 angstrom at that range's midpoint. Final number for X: 7.16 angstrom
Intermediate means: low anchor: 4.67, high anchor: 2.66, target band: 2.92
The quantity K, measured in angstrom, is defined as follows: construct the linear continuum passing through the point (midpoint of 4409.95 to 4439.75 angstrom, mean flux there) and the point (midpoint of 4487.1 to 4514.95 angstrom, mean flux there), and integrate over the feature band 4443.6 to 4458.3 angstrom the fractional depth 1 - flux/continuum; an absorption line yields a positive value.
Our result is 0.5 angstrom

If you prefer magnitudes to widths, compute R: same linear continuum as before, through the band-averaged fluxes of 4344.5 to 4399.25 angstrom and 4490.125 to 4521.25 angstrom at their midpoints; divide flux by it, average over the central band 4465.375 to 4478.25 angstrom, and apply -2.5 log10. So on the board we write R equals 0.09 mag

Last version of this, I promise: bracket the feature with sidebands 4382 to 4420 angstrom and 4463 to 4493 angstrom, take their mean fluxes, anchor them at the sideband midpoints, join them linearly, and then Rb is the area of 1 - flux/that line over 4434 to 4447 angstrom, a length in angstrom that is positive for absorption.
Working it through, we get 1.1 angstrom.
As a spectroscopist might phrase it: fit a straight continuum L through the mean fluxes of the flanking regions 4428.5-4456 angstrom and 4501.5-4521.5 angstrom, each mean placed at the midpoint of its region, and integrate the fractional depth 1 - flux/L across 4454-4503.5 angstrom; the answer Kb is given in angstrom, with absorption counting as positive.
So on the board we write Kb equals 0.9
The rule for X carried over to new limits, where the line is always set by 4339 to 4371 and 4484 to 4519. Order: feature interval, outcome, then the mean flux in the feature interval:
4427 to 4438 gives 2.16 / 3.08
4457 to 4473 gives 2.45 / 2.77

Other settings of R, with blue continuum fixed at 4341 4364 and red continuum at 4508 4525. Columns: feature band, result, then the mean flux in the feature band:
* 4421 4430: 0.25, 3.28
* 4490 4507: 0.10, 2.65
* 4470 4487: 0.15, 2.82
